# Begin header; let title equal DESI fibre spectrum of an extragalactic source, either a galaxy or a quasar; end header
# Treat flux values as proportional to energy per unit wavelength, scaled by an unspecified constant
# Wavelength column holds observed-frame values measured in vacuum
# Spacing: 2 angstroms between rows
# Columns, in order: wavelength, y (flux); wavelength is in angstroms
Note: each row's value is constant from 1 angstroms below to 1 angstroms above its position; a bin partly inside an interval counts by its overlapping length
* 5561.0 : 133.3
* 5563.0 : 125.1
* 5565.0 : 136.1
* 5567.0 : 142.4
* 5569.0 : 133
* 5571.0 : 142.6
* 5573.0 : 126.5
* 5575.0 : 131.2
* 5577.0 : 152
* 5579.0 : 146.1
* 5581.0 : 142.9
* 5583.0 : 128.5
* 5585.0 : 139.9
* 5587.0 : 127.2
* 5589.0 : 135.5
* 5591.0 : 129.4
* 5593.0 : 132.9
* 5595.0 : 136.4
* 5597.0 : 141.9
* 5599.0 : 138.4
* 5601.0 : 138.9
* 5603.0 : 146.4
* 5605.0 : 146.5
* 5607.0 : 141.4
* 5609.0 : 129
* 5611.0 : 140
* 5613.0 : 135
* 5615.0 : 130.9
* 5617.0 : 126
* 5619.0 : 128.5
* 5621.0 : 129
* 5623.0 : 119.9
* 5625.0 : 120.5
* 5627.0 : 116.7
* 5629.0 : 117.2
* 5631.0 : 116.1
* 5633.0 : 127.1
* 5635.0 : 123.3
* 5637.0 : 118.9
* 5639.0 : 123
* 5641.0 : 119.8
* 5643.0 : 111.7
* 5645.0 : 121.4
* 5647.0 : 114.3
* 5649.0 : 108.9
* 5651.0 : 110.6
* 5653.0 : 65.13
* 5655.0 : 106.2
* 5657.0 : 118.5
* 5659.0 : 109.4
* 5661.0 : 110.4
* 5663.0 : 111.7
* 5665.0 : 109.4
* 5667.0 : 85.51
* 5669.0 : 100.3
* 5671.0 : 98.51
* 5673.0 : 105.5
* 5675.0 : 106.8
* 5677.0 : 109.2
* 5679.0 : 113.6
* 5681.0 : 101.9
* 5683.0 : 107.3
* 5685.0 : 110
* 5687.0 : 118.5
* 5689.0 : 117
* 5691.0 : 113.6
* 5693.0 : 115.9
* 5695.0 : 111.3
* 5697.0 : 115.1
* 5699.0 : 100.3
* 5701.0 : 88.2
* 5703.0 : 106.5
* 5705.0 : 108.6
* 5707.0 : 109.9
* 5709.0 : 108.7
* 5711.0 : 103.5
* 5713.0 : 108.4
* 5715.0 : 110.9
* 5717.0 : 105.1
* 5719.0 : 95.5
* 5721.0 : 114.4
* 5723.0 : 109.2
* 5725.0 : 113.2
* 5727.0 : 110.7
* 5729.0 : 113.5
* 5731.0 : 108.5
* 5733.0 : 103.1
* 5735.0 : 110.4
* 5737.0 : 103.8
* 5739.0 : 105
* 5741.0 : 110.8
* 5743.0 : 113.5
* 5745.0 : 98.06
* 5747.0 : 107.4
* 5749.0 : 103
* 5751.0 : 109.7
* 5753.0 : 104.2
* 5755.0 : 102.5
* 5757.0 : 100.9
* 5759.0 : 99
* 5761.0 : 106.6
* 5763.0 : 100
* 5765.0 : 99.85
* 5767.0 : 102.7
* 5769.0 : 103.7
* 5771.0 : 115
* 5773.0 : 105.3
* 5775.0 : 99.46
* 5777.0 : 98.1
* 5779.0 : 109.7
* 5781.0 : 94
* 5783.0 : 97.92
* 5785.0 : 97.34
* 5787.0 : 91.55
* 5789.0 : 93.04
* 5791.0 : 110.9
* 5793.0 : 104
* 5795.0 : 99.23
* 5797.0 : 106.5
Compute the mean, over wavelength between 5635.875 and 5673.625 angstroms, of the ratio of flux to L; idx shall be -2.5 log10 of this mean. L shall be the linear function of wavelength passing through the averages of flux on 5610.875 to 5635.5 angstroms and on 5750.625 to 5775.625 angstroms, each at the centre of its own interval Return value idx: 0.12 mag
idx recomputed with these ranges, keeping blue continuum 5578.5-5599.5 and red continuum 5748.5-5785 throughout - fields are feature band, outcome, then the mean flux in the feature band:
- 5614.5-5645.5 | 0.06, 122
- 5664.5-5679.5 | 0.17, 103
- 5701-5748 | 0.03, 107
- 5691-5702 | 0.09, 107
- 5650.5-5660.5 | 0.21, 102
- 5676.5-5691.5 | 0.06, 111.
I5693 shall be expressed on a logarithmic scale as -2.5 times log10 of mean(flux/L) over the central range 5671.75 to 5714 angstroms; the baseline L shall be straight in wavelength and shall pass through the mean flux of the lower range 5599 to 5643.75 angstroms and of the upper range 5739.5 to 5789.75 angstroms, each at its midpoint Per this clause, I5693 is 0.07 mag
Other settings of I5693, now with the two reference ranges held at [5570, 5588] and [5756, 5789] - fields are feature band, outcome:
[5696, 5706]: 0.11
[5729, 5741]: 0.01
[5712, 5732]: 0.02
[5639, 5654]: 0.15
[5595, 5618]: -0.04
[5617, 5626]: 0.04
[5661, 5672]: 0.19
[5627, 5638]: 0.06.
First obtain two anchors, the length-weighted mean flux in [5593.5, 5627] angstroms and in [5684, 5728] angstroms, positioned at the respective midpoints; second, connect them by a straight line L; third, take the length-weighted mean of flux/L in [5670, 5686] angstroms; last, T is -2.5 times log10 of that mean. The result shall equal 0.09 mag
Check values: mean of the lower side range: 134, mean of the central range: 107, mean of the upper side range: 109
